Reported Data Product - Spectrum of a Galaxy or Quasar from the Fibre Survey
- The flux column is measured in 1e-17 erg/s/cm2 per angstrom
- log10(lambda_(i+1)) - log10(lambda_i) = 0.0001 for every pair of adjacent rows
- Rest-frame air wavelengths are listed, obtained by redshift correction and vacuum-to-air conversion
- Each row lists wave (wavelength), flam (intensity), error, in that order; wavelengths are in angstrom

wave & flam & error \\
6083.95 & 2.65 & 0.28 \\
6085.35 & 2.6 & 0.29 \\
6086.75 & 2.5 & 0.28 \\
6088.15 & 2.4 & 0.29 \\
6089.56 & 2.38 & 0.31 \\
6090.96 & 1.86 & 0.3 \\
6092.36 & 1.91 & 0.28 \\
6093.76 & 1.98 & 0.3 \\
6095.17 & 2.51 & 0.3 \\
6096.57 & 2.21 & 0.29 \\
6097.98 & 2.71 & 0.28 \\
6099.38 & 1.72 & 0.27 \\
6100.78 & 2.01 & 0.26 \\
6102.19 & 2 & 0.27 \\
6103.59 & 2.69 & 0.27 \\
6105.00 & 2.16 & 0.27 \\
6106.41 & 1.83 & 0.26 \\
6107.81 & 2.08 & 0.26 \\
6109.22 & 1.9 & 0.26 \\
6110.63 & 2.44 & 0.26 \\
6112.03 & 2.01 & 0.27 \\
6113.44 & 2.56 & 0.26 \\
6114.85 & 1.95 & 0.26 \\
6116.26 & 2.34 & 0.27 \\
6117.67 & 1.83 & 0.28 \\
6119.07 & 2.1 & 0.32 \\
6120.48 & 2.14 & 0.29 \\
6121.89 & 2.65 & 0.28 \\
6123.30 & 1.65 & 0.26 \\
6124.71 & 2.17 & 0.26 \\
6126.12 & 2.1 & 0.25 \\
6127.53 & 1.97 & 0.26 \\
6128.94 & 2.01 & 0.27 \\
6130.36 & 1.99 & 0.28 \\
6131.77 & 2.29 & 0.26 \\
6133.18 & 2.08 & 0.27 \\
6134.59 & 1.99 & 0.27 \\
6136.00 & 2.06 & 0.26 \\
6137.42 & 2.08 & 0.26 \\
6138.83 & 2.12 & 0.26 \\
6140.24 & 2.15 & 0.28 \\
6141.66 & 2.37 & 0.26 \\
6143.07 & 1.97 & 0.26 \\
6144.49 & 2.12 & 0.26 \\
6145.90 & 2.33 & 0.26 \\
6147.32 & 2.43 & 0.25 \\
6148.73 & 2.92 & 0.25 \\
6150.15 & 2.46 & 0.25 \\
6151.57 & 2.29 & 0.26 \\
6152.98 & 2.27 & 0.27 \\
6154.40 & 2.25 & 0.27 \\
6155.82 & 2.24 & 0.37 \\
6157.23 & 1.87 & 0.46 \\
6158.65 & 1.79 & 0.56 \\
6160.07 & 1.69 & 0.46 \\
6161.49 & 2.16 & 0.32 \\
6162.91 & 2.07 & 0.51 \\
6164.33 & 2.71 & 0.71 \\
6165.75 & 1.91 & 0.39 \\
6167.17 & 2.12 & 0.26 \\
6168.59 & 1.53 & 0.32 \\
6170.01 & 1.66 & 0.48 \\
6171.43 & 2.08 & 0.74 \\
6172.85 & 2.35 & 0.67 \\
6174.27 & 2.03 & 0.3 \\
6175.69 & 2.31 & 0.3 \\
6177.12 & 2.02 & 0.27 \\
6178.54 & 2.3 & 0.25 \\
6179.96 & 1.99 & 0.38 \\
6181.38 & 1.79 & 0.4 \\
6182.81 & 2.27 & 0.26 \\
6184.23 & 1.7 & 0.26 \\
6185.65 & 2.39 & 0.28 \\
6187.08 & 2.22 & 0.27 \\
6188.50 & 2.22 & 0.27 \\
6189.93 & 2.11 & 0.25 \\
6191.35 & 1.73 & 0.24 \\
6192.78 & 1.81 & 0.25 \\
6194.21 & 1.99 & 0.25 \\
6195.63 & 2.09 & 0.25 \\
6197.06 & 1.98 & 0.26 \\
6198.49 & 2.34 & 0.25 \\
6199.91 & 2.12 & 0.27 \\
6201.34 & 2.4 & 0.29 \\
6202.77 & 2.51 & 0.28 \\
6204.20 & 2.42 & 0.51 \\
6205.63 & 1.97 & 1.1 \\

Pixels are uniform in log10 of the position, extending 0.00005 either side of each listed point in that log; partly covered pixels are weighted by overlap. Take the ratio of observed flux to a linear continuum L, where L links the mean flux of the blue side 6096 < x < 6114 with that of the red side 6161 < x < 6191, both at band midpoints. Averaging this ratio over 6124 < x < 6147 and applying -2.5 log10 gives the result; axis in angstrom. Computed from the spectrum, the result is 0.01 mag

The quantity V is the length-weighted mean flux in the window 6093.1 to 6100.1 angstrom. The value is 2.23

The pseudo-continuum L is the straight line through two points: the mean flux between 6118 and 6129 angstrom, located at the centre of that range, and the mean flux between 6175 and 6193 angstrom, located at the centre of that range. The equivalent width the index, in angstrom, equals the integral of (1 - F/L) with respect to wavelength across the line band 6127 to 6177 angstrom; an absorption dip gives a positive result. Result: -1.1 angstrom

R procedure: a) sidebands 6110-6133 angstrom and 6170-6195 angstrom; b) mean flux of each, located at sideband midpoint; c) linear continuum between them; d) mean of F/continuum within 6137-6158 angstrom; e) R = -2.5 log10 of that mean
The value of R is -0.08 mag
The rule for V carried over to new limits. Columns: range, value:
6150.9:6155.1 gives 2.27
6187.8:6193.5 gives 1.96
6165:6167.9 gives 2.02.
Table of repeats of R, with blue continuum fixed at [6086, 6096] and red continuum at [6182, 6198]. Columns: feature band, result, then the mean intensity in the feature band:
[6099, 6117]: 0.03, 2.14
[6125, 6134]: 0.04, 2.08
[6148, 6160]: -0.06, 2.23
